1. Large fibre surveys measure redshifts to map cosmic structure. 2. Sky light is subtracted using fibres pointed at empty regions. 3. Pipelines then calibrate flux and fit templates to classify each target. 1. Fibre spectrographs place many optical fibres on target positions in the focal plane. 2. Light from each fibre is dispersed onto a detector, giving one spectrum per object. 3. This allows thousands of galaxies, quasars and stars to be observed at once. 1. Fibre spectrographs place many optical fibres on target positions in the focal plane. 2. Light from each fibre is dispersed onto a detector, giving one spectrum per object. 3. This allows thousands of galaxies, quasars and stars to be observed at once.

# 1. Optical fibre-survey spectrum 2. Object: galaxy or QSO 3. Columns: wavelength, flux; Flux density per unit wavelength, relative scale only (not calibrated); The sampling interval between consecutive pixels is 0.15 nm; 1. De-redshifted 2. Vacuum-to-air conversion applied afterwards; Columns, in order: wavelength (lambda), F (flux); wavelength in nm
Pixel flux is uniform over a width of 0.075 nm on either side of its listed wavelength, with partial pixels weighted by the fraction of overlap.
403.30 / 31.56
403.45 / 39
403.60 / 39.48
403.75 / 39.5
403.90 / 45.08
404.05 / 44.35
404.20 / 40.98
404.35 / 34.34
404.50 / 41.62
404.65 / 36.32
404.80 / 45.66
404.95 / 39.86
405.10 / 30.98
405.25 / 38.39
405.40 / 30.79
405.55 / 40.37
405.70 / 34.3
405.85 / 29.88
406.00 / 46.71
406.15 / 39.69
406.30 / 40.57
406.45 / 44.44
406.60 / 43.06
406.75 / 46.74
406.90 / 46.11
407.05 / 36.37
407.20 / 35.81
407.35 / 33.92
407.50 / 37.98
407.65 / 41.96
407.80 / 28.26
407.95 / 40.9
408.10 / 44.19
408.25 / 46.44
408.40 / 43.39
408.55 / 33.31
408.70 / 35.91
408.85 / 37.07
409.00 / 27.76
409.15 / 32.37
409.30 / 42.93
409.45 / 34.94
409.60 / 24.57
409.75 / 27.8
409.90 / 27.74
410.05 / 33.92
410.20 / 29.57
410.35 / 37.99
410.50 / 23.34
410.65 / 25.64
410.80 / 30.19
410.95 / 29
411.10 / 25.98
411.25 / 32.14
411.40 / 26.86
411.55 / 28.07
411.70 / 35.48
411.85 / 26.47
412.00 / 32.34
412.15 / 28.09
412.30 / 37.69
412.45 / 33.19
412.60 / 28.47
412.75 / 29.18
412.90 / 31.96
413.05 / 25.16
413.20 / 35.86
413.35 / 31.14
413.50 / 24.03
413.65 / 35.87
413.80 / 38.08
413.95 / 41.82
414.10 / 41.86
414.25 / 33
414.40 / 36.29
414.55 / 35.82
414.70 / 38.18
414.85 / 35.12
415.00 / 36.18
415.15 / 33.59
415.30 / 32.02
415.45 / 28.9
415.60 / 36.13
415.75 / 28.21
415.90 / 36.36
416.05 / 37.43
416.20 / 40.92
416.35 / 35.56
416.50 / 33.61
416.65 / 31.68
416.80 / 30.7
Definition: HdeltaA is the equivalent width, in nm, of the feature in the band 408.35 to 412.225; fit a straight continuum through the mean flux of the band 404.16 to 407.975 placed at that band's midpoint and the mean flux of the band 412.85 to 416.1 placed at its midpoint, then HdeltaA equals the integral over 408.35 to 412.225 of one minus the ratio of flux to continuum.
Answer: 0.56 nm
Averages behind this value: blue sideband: 38.6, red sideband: 34.2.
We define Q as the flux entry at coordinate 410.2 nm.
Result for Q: 29.57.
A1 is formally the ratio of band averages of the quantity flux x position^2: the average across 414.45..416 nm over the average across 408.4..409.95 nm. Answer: 1.06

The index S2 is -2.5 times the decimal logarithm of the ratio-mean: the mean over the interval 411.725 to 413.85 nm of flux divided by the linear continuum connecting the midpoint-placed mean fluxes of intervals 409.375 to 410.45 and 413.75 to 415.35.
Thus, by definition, 0.10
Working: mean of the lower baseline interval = 30.8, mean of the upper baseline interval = 36.6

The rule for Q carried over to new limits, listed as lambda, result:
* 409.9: 27.74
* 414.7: 38.18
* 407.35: 33.92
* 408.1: 44.19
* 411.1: 25.98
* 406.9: 46.11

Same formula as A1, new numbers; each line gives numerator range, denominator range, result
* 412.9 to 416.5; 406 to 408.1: 0.90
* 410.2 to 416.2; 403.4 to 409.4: 0.86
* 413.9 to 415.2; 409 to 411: 1.23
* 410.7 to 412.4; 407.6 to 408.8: 0.78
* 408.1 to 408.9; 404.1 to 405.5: 1.07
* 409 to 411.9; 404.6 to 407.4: 0.79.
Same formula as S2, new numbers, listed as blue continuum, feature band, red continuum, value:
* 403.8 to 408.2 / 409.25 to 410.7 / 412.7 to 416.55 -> 0.20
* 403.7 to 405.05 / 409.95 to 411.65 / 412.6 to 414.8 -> 0.22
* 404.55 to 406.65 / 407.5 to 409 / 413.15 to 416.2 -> -0.03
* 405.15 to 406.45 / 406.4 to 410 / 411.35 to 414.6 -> -0.03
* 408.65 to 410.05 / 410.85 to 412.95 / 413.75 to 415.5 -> 0.13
